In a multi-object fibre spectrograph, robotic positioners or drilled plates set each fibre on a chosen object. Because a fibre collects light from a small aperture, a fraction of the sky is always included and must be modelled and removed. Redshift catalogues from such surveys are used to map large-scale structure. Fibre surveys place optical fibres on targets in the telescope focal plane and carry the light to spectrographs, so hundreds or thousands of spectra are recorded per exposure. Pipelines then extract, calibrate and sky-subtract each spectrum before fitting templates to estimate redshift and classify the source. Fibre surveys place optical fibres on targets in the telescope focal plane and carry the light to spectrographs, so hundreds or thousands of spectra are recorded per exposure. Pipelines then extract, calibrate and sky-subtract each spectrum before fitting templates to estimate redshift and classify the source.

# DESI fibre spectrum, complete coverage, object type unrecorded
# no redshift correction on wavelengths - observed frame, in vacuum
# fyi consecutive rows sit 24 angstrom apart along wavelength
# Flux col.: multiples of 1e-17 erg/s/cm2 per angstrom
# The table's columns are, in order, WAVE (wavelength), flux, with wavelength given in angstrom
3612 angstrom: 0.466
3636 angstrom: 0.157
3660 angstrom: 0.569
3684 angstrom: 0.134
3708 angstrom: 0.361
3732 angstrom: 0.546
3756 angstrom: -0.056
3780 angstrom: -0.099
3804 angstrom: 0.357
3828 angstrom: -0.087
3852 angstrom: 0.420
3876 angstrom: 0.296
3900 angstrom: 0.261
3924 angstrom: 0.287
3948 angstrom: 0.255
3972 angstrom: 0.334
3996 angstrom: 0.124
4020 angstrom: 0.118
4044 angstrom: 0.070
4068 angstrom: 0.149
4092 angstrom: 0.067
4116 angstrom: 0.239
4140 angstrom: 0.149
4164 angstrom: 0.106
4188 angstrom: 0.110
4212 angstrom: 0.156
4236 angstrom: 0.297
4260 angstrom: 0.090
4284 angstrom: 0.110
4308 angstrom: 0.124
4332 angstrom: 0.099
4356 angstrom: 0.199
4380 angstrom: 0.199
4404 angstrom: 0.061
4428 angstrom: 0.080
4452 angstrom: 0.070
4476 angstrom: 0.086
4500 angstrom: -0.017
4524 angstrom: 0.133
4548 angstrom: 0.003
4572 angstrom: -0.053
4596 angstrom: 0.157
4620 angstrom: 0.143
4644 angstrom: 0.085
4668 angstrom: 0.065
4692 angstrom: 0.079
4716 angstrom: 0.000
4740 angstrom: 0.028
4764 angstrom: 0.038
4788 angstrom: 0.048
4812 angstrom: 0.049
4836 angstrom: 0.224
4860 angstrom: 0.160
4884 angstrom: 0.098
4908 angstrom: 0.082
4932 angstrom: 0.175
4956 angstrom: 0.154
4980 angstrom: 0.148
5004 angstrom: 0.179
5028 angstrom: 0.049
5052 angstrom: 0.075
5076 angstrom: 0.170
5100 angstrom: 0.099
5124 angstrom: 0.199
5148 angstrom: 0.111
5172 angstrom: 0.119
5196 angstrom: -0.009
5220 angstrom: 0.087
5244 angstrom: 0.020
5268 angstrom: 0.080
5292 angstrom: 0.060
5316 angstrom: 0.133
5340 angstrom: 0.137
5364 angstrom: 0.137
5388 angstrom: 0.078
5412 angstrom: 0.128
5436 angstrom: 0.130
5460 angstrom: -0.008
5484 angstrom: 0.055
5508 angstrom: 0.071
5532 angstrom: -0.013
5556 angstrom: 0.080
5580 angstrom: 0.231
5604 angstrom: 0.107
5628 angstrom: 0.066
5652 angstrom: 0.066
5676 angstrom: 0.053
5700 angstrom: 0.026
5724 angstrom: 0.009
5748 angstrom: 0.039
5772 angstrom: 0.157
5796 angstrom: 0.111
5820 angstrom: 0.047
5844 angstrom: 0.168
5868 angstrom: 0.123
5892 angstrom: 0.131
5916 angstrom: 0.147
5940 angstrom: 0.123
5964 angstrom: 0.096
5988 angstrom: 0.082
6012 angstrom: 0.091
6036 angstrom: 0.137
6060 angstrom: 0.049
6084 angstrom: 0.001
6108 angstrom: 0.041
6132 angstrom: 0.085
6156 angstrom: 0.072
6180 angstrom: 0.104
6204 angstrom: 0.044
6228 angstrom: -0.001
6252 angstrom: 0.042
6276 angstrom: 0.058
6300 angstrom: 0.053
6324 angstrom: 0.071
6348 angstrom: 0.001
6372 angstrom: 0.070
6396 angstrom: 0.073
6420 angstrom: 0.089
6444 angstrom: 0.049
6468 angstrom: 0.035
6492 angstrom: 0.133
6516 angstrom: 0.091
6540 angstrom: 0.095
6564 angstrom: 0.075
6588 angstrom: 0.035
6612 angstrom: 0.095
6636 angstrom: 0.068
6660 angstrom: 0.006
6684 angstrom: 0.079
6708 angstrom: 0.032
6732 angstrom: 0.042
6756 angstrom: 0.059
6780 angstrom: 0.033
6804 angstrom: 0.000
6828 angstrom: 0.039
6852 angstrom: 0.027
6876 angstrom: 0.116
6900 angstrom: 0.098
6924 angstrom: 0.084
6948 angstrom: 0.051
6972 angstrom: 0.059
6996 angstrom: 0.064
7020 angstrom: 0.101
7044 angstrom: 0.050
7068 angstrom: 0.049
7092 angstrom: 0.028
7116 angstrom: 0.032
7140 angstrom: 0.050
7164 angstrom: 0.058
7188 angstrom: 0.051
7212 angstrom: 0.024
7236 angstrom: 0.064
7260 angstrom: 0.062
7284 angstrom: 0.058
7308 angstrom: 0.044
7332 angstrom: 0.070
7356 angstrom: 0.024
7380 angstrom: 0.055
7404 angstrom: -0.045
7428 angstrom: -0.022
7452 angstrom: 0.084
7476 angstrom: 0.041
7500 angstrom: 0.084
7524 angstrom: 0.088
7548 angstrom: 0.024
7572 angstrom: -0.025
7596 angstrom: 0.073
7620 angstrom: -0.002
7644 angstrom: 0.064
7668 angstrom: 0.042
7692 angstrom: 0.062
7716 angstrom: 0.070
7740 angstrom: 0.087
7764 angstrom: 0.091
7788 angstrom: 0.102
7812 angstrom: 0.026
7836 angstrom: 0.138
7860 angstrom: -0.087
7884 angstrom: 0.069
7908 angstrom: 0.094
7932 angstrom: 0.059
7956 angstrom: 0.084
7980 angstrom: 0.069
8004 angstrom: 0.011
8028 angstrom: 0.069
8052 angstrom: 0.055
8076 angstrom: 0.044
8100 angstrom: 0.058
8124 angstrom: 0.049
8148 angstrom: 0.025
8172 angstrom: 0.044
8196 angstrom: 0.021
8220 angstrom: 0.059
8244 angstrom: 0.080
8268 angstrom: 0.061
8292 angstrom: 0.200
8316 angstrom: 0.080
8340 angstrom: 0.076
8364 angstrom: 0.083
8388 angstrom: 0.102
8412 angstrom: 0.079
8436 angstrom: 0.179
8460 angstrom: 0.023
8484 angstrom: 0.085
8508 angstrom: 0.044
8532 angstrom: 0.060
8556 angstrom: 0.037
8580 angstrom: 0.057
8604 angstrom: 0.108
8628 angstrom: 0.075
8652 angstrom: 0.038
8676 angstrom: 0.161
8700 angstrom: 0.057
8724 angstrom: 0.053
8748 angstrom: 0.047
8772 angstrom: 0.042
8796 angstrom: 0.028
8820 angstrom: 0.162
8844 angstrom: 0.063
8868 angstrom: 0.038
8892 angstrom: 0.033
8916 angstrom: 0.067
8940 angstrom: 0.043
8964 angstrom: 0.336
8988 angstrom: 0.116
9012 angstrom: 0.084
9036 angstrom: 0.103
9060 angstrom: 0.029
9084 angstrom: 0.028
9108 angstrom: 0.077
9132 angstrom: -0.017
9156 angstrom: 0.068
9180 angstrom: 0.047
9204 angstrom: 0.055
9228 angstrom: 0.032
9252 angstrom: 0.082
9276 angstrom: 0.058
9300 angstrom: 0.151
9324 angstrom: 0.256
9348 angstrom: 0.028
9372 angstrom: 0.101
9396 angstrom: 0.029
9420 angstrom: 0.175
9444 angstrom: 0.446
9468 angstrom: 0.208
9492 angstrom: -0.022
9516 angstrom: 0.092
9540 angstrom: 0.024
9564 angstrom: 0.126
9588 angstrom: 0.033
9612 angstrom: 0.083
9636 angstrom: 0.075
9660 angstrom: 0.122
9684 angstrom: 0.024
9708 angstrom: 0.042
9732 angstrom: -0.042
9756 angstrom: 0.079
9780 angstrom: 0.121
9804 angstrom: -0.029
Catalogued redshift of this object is 1.404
